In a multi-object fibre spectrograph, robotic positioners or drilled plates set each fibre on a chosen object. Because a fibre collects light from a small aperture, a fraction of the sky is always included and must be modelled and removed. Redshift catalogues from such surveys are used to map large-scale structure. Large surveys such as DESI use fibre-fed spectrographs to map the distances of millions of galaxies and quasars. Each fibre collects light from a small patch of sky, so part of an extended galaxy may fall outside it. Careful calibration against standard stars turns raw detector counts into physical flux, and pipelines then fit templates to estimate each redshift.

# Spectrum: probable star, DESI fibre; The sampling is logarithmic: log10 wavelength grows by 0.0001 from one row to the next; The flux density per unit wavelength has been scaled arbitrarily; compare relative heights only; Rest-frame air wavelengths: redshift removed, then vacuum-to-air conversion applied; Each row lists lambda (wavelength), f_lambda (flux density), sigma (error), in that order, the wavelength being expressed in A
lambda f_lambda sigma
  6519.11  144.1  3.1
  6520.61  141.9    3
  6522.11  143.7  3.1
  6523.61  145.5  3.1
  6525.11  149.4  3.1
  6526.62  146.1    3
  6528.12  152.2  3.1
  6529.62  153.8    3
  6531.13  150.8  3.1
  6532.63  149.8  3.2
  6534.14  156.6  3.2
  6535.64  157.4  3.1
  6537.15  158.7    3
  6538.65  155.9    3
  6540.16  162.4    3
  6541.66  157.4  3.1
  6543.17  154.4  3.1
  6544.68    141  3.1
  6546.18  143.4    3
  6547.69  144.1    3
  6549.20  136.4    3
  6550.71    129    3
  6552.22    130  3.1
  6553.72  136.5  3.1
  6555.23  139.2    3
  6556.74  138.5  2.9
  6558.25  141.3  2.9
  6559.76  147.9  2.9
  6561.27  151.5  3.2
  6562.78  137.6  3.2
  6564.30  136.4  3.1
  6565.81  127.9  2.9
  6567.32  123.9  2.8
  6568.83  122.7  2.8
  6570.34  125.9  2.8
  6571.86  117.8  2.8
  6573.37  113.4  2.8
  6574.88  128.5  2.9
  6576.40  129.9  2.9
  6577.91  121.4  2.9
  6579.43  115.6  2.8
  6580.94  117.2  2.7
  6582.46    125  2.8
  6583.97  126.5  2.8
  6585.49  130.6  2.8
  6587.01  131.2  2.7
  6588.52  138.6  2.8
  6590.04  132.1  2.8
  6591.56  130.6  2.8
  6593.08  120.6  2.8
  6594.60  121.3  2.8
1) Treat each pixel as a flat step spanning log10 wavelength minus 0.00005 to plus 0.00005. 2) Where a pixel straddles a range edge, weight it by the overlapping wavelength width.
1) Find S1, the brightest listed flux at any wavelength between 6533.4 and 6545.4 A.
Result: 162.4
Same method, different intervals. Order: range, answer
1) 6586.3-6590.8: 138.6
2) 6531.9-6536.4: 157.4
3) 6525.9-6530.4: 153.8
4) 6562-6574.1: 137.6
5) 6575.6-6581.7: 129.9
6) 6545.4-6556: 144.1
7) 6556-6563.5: 151.5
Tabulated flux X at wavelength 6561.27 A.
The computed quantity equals 151.5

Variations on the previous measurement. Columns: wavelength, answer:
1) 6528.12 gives 152.2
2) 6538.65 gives 155.9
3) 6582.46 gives 125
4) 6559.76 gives 147.9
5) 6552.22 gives 130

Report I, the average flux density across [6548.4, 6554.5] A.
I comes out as 133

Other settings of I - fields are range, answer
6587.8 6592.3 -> 134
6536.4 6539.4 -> 158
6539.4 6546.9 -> 152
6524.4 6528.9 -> 149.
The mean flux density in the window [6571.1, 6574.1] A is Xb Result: 116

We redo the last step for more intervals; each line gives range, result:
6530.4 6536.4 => 154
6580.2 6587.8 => 126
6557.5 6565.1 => 143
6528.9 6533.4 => 151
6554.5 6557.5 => 139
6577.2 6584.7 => 121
